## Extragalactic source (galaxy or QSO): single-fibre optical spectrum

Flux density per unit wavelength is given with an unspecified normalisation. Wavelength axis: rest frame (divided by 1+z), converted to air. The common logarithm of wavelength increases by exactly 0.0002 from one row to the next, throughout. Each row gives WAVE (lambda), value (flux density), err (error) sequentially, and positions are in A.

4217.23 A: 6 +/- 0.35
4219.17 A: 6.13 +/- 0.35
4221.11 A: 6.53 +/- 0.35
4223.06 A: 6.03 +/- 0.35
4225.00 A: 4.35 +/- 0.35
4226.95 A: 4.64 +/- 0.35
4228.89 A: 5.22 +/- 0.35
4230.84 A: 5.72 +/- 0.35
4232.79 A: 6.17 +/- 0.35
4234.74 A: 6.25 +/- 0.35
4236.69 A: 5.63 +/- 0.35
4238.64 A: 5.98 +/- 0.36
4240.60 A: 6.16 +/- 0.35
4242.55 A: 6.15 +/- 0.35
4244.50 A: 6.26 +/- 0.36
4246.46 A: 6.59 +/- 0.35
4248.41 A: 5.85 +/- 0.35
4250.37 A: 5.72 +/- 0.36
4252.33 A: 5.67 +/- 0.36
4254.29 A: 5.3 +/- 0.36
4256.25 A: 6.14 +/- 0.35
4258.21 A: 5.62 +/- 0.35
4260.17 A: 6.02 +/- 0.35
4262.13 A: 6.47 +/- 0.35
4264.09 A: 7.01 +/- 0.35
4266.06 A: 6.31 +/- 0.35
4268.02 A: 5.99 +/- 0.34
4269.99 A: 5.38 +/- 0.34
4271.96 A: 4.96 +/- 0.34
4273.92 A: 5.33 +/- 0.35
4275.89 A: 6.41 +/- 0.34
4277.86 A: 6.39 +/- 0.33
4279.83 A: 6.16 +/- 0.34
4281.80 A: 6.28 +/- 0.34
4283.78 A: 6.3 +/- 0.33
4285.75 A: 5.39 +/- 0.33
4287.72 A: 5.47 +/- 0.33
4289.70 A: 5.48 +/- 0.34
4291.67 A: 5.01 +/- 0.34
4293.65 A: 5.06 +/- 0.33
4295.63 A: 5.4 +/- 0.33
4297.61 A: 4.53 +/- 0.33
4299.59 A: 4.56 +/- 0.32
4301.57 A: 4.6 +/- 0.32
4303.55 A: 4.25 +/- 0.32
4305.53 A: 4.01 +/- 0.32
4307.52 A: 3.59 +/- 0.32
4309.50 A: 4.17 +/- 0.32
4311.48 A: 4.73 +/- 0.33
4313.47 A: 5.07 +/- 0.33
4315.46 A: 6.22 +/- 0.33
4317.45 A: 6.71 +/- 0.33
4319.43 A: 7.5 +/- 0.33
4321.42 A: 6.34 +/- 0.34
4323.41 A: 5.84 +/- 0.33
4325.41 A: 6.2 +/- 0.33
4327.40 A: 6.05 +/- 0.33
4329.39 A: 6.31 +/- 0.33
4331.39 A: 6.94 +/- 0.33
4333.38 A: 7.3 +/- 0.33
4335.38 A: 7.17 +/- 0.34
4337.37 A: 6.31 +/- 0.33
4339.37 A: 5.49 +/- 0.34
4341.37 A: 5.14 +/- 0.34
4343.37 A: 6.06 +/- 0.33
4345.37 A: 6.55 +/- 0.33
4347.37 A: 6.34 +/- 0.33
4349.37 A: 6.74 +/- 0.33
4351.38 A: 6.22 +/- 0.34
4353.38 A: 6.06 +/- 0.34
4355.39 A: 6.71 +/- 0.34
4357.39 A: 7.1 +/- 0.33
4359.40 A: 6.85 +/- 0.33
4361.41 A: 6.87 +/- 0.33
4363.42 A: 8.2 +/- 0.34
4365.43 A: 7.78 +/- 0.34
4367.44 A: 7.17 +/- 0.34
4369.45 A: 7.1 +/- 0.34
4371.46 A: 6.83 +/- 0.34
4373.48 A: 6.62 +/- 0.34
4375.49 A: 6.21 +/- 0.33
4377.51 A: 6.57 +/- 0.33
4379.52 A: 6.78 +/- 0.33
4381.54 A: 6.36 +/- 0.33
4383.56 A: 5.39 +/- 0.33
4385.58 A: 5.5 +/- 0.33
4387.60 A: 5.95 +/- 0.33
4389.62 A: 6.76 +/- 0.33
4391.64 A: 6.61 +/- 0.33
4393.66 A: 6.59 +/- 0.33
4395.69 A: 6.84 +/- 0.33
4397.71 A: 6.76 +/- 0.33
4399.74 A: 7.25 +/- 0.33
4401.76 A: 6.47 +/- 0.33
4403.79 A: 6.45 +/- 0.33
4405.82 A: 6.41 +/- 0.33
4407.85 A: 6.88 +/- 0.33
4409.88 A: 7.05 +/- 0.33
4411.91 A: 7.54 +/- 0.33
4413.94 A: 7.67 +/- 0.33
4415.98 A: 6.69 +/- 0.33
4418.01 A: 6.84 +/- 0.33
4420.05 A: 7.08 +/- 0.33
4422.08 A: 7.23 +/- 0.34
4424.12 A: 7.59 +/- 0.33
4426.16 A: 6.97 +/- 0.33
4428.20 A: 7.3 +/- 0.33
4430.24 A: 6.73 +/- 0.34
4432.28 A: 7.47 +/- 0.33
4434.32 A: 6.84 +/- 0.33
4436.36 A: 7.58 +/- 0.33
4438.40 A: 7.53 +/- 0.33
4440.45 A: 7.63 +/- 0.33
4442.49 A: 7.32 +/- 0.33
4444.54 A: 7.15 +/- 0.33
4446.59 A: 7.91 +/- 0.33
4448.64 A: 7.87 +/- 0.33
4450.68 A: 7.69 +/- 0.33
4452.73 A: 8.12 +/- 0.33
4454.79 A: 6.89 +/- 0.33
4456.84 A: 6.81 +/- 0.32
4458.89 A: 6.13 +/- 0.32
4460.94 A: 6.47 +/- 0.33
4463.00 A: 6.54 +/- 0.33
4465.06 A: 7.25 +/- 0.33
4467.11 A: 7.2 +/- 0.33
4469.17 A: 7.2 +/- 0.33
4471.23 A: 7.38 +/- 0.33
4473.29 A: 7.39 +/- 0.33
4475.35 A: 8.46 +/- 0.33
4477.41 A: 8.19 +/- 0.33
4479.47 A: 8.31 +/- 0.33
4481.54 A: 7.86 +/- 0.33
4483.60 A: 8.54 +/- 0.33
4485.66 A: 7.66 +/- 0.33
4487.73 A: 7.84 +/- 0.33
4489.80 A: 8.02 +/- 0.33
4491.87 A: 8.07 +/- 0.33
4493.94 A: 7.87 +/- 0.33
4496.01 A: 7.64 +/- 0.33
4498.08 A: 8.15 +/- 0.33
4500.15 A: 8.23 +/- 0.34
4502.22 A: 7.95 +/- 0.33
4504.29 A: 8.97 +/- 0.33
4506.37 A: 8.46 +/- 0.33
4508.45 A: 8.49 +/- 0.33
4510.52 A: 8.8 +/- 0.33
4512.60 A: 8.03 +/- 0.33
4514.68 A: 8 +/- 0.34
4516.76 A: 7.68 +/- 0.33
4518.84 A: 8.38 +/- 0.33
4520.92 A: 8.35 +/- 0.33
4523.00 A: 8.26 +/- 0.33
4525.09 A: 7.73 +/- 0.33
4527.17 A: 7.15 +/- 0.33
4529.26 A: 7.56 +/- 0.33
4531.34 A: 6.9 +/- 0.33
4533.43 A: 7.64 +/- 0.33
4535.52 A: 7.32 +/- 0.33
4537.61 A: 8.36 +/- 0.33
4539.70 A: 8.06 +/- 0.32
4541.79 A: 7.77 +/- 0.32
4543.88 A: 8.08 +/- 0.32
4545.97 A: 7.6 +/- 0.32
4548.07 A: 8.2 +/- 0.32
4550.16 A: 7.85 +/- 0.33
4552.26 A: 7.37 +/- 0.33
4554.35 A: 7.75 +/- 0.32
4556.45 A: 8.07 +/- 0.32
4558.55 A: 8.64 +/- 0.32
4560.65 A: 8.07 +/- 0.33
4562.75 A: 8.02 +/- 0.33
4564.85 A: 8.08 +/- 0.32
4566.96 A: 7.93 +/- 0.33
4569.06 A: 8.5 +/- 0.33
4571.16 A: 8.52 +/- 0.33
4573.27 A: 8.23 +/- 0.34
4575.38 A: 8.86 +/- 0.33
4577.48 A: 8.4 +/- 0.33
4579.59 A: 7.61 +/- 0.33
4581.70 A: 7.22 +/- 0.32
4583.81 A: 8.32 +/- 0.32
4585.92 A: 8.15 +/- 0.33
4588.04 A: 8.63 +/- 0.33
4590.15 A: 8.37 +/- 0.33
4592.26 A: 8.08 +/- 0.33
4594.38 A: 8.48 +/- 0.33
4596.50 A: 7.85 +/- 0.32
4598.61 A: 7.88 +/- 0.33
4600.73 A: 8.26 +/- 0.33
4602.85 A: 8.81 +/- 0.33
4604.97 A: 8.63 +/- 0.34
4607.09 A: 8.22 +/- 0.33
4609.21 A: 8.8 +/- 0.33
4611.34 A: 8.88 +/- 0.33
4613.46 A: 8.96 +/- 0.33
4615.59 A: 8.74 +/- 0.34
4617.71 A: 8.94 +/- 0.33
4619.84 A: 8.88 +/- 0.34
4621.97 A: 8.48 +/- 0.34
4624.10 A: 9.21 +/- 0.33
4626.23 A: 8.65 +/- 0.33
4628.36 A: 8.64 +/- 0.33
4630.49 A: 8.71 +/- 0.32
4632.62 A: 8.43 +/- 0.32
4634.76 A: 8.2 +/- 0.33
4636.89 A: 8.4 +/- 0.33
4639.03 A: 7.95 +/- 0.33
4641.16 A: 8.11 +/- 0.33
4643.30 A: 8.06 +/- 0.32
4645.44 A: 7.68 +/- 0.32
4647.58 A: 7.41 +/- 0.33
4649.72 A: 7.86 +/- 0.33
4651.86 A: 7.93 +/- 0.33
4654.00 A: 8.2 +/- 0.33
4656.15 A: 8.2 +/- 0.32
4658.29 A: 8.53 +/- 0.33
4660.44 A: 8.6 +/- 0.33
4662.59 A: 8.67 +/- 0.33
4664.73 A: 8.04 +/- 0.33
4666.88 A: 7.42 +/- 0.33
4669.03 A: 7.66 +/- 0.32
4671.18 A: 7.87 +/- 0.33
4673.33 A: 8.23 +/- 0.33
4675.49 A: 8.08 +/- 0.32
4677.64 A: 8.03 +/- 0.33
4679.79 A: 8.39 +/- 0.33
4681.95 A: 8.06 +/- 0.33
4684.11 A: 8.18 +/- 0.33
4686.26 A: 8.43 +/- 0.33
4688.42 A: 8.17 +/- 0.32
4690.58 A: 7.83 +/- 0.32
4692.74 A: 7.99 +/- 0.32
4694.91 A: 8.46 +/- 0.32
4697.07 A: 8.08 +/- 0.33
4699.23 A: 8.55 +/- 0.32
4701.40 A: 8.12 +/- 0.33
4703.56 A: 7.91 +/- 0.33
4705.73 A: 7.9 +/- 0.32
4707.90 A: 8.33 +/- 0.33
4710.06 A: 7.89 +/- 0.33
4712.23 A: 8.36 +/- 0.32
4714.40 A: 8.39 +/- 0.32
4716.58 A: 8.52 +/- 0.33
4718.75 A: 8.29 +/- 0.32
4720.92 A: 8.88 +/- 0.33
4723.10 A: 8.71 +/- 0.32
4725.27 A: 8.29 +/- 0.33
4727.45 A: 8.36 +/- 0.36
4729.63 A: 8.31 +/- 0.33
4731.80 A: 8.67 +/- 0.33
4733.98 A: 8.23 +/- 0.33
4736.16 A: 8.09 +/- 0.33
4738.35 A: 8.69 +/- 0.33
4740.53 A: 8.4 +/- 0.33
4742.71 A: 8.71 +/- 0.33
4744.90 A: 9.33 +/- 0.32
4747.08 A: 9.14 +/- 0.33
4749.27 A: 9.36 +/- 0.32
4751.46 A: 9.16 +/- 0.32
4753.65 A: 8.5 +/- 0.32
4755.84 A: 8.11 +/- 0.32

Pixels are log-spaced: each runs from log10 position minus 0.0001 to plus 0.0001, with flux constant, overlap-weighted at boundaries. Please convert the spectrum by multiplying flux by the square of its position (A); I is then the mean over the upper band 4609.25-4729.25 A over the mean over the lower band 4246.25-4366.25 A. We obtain 1.64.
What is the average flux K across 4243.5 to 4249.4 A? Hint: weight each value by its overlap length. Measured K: 6.23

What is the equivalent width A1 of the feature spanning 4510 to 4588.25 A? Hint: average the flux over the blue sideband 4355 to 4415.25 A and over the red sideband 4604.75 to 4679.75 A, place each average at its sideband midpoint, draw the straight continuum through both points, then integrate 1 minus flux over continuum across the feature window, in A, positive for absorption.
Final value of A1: -2.33 A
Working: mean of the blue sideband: 6.78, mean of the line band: 7.99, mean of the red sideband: 8.32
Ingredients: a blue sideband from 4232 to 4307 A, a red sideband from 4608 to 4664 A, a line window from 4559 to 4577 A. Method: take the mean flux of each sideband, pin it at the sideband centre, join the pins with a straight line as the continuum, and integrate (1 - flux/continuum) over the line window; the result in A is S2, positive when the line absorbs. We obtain -0.9 A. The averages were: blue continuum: 5.67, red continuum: 8.42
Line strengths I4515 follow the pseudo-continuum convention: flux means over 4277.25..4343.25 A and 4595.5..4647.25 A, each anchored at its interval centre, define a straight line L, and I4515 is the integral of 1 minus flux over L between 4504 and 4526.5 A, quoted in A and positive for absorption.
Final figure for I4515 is -2.3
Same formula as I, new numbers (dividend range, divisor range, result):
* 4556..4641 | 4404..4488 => 1.22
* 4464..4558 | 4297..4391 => 1.39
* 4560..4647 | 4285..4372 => 1.58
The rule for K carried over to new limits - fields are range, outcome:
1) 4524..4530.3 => 7.48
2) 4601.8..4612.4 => 8.67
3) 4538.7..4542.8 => 7.92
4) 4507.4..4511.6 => 8.64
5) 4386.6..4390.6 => 6.35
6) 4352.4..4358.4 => 6.62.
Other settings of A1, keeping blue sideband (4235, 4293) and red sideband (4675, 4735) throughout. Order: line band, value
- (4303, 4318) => 3.30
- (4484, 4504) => -2.39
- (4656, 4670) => -0.21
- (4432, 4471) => -1.86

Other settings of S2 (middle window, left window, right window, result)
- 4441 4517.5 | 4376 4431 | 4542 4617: -3.7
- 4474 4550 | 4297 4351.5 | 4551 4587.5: -4.7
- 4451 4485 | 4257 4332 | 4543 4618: -1.0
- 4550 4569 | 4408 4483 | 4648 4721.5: -0.7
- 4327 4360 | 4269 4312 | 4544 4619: -4.1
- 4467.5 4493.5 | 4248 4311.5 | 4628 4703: -4.0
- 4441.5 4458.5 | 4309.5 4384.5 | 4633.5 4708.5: -1.1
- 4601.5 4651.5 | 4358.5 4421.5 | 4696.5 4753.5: -2.9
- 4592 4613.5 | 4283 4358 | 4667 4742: -2.4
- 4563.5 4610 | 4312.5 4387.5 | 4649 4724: -3.4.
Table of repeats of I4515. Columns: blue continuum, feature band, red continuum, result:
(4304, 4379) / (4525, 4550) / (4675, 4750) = -1.0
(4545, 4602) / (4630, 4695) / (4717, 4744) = 1.6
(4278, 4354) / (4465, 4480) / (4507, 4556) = -0.8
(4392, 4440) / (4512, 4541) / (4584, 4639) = 0.2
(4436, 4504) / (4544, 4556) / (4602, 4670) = 0.3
